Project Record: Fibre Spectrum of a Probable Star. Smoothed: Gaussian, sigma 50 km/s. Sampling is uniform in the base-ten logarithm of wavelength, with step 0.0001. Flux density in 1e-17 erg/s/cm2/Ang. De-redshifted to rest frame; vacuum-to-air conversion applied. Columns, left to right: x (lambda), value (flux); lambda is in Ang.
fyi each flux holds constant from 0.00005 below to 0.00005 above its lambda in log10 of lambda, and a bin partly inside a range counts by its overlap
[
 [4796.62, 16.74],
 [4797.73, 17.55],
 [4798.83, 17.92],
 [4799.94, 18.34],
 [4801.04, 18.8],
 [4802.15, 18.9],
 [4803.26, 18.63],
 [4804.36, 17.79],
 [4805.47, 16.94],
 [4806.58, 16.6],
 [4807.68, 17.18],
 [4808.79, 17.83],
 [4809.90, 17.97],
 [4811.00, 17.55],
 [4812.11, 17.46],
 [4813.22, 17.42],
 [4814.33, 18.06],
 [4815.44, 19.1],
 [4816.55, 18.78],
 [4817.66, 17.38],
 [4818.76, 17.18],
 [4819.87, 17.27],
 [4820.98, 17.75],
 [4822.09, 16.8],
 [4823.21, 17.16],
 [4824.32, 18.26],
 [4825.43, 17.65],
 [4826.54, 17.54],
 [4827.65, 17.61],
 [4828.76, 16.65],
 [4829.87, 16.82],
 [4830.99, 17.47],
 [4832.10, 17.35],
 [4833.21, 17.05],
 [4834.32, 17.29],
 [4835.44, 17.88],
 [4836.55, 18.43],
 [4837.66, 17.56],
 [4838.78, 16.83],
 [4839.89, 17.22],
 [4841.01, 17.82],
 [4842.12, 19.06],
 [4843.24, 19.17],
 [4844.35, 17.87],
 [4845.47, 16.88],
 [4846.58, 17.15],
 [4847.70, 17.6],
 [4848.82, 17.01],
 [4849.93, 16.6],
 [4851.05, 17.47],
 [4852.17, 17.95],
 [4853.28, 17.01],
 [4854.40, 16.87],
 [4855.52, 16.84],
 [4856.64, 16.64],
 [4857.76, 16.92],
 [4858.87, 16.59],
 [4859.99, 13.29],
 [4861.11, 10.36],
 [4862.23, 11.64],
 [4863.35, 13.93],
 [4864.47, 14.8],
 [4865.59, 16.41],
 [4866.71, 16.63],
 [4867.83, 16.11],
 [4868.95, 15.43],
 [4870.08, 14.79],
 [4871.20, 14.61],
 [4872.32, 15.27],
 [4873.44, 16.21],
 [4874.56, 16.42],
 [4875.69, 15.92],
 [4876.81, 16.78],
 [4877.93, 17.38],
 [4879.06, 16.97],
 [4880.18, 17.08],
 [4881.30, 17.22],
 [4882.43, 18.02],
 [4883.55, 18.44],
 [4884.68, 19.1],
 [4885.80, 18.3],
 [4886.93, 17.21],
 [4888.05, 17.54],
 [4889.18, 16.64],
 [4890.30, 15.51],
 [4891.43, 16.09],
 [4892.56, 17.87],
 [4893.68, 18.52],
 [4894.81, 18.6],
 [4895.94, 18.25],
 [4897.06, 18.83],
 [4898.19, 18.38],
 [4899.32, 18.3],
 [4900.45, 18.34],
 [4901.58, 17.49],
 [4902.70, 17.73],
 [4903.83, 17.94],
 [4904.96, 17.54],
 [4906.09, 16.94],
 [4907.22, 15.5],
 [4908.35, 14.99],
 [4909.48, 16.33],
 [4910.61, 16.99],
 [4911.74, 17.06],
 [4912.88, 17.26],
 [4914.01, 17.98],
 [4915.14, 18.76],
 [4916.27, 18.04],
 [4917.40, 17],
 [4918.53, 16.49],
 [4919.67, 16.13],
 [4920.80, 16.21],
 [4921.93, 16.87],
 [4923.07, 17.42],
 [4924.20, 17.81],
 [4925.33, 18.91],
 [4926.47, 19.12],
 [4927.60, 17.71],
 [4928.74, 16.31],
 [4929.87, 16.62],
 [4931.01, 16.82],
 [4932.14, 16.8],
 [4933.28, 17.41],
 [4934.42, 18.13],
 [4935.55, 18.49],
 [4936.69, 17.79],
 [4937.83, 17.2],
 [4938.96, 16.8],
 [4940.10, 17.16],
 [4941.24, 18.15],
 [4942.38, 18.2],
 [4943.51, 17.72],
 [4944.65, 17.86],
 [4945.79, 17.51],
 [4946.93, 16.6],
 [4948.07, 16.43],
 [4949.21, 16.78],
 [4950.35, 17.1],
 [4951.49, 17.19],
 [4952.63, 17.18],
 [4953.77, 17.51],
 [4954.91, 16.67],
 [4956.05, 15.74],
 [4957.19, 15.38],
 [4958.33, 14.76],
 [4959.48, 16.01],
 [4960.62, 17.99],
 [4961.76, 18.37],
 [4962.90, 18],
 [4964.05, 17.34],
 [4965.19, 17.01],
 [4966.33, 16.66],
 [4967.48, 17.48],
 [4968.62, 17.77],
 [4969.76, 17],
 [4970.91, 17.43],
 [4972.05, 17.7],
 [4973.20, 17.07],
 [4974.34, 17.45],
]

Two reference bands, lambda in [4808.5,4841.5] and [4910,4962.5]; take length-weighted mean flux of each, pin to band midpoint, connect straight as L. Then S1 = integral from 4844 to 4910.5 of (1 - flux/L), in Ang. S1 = 2.7 Ang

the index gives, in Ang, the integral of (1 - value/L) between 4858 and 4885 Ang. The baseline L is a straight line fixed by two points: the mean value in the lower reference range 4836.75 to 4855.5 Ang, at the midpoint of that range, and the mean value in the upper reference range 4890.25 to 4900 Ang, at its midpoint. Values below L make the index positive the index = 3.0 Ang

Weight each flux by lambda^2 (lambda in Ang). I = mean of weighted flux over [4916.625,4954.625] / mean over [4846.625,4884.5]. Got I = 1.10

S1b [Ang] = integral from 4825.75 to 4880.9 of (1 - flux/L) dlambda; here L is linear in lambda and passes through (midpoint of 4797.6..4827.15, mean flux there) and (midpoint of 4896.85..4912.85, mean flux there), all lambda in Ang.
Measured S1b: 3.12 Ang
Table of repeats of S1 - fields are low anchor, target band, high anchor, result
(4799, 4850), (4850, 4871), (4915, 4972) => 2.4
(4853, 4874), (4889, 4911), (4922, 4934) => -1.1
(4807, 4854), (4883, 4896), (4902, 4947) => -0.2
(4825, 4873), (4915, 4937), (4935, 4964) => -0.5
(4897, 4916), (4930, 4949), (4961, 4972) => 0.0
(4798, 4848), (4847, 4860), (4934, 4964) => 0.5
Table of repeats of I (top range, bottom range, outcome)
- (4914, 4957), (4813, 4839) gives 1.03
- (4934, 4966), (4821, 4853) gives 1.03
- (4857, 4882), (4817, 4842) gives 0.90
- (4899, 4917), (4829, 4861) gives 1.04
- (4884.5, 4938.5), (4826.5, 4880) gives 1.08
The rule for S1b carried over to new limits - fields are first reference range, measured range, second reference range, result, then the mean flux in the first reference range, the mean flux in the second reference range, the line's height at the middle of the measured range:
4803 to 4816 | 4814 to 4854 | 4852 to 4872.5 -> -2.4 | 17.7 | 15.3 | 16.6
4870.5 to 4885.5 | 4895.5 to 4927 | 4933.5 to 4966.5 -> -0.8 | 16.9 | 17.2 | 17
